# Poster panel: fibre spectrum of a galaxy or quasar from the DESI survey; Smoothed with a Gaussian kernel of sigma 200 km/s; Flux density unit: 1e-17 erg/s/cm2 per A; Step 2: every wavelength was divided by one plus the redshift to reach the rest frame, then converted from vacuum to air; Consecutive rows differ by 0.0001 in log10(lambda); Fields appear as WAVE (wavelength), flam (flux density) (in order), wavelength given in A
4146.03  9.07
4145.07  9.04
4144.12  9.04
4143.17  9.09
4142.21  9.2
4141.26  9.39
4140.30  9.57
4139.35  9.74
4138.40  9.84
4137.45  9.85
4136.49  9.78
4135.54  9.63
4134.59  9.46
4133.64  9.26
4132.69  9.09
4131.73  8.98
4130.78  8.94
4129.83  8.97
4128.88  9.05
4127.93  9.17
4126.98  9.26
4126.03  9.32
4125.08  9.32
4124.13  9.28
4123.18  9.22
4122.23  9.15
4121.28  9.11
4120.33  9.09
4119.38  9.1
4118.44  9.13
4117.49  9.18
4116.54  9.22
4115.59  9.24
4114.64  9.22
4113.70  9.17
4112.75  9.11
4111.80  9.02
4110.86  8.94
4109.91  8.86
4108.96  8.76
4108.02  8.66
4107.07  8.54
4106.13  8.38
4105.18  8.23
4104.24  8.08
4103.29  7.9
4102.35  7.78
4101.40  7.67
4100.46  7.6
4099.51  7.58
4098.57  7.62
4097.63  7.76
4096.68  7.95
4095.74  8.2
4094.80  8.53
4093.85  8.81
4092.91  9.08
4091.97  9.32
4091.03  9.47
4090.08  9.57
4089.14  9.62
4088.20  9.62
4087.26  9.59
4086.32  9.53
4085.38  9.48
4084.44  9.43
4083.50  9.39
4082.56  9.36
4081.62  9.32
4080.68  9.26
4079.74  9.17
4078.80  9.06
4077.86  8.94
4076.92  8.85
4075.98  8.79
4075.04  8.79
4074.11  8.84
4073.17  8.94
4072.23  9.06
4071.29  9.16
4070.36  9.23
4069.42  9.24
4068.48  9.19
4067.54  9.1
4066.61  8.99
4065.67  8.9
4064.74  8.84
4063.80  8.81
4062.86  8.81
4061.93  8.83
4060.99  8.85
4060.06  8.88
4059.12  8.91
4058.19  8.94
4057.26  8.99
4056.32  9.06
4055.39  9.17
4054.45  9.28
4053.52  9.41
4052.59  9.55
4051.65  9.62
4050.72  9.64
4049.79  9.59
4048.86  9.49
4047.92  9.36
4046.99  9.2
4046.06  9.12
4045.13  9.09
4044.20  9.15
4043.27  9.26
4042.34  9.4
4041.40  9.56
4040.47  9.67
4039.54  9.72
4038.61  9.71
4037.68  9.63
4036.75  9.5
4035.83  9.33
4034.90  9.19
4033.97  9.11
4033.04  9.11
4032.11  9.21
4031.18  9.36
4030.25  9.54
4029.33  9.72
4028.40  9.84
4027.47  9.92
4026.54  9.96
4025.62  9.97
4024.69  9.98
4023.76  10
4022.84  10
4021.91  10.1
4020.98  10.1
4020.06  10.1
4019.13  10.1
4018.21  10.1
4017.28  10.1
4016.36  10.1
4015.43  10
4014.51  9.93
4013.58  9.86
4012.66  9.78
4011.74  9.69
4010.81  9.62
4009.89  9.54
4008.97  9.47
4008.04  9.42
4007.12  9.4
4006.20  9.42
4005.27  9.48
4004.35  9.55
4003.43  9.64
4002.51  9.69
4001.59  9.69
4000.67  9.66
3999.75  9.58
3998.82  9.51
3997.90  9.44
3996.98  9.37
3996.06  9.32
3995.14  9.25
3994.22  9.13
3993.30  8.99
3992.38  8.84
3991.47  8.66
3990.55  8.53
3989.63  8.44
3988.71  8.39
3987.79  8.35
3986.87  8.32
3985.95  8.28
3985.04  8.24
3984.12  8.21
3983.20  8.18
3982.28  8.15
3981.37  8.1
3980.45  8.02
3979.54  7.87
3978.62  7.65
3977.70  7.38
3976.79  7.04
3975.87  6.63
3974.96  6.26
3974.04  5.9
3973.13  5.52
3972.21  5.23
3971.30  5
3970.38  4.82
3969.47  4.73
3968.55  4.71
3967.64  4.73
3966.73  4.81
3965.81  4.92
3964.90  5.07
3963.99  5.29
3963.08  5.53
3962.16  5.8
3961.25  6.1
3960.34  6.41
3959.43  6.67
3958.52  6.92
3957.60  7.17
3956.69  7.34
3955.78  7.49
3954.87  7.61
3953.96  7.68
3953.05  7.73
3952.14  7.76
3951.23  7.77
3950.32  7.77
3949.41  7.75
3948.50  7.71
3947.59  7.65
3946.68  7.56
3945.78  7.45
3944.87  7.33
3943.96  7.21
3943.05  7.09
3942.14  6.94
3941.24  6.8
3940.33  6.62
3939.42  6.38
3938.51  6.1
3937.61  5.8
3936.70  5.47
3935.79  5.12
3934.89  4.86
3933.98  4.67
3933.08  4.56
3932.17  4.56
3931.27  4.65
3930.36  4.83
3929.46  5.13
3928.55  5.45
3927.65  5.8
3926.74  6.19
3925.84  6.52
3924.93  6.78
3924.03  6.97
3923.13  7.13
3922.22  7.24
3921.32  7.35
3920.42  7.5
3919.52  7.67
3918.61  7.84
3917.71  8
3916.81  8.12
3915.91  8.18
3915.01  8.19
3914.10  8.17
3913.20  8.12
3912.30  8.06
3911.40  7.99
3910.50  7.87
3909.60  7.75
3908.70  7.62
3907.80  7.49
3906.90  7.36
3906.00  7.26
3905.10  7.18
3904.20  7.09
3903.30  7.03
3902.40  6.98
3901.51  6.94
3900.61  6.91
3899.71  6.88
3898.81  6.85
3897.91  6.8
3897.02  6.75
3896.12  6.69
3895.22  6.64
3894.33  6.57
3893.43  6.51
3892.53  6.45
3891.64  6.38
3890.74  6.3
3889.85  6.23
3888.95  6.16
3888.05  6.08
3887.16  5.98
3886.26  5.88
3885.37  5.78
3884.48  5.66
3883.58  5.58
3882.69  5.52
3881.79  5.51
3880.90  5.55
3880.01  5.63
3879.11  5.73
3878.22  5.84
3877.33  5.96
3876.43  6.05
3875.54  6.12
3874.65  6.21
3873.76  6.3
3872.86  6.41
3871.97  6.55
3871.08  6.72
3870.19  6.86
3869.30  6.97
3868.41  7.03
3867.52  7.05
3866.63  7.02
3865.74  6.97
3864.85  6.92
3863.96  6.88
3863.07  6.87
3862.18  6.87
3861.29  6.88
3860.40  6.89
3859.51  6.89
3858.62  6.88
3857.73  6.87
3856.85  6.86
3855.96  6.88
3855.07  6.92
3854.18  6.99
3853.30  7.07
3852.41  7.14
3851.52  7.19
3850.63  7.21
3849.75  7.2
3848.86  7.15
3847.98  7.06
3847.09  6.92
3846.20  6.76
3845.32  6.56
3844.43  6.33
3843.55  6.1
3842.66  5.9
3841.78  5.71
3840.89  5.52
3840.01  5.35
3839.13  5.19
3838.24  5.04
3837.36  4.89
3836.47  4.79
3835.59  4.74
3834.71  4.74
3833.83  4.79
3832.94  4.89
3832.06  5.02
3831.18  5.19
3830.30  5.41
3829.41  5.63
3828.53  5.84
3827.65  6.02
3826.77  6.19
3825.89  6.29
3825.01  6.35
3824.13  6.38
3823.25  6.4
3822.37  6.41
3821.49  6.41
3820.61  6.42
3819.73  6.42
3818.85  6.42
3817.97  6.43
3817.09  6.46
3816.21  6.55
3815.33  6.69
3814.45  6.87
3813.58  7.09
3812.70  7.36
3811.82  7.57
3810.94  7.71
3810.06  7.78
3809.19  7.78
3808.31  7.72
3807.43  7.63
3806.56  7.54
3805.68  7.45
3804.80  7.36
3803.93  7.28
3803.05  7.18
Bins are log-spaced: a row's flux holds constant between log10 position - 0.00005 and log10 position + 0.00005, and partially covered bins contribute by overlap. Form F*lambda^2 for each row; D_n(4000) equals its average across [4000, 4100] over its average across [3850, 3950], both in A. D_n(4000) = 1.5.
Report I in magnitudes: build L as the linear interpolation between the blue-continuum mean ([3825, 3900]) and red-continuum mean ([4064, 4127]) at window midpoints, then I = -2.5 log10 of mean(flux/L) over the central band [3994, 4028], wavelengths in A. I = -0.22 mag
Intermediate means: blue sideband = 6.26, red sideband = 8.91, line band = 9.73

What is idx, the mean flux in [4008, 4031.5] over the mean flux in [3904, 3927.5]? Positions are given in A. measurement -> 1.3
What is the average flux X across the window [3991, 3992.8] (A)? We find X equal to 8.79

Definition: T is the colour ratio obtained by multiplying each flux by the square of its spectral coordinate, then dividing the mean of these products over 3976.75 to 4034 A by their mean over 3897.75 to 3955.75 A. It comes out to 1.4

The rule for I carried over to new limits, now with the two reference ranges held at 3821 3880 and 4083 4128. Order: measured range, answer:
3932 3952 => 0.10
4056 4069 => -0.06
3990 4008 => -0.20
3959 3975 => 0.35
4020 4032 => -0.22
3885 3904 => 0.03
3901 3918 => -0.11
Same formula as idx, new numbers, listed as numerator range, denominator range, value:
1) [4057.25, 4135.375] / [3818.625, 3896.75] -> 1.43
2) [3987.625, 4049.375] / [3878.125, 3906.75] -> 1.49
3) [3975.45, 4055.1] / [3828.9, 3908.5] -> 1.46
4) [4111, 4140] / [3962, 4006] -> 1.22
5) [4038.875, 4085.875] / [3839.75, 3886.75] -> 1.41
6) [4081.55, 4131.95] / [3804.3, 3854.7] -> 1.39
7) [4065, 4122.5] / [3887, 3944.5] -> 1.33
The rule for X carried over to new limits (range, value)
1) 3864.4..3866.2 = 6.95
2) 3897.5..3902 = 6.88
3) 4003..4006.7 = 9.52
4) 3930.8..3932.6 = 4.61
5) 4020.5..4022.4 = 10.1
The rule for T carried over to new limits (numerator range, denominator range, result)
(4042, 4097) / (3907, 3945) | 1.46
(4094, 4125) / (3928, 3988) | 1.42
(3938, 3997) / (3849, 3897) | 1.15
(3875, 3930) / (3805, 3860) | 1.09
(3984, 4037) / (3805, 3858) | 1.62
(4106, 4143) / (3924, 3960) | 1.54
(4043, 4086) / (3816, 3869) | 1.62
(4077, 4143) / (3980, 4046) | 1.01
